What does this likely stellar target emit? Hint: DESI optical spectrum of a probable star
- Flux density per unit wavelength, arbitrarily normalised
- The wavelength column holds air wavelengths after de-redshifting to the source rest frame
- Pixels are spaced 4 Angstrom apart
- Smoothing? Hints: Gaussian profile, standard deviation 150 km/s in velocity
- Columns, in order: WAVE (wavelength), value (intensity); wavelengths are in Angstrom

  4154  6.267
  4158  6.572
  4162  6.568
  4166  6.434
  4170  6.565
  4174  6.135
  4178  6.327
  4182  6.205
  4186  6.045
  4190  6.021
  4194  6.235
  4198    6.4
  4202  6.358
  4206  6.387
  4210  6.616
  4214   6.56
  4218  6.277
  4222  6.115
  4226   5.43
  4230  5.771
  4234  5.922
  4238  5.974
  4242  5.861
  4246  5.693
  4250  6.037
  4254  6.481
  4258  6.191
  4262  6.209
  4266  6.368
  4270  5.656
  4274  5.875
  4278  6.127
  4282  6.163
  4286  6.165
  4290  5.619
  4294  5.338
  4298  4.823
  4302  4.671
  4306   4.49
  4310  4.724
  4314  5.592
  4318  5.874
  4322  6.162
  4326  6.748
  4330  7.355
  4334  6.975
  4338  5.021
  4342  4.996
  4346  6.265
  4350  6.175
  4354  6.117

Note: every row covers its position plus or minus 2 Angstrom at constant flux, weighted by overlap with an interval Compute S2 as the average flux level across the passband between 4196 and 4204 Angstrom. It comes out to 6.38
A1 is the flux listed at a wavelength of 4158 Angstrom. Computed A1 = 6.572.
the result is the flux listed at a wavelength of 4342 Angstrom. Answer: 4.996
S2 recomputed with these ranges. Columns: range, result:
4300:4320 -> 5.07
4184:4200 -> 6.18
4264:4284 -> 6.04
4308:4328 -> 5.82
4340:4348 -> 5.63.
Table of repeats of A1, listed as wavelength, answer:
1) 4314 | 5.592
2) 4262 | 6.209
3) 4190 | 6.021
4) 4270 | 5.656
